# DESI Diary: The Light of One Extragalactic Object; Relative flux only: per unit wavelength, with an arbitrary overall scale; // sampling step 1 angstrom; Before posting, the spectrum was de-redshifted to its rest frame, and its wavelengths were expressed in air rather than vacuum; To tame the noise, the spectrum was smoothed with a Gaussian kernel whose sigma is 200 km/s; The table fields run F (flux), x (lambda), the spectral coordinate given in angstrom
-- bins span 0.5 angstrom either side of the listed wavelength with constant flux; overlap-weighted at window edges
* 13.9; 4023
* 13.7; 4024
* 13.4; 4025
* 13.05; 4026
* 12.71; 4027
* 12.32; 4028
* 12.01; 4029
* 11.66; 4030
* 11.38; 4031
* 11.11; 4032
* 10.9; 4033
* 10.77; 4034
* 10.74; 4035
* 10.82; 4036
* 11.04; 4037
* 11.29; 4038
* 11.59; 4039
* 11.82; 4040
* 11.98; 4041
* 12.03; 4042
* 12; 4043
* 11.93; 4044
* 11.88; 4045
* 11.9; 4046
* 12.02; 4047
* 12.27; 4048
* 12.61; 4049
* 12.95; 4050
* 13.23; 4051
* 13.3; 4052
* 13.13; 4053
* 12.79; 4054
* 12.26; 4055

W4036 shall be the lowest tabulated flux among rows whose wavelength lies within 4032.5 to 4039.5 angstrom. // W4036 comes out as 10.74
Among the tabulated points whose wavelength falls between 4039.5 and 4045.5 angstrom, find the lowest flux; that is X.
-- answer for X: 11.82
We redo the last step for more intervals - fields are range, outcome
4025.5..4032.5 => 11.11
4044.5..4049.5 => 11.88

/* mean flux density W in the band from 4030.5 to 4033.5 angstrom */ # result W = 11.1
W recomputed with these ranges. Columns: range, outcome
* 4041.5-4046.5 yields 11.9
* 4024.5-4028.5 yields 12.9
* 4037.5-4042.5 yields 11.7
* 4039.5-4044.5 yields 12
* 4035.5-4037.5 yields 10.9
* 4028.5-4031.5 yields 11.7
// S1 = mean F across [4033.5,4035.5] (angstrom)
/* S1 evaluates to 10.8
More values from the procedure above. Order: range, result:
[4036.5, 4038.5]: 11.2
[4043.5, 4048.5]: 12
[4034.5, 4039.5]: 11.1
